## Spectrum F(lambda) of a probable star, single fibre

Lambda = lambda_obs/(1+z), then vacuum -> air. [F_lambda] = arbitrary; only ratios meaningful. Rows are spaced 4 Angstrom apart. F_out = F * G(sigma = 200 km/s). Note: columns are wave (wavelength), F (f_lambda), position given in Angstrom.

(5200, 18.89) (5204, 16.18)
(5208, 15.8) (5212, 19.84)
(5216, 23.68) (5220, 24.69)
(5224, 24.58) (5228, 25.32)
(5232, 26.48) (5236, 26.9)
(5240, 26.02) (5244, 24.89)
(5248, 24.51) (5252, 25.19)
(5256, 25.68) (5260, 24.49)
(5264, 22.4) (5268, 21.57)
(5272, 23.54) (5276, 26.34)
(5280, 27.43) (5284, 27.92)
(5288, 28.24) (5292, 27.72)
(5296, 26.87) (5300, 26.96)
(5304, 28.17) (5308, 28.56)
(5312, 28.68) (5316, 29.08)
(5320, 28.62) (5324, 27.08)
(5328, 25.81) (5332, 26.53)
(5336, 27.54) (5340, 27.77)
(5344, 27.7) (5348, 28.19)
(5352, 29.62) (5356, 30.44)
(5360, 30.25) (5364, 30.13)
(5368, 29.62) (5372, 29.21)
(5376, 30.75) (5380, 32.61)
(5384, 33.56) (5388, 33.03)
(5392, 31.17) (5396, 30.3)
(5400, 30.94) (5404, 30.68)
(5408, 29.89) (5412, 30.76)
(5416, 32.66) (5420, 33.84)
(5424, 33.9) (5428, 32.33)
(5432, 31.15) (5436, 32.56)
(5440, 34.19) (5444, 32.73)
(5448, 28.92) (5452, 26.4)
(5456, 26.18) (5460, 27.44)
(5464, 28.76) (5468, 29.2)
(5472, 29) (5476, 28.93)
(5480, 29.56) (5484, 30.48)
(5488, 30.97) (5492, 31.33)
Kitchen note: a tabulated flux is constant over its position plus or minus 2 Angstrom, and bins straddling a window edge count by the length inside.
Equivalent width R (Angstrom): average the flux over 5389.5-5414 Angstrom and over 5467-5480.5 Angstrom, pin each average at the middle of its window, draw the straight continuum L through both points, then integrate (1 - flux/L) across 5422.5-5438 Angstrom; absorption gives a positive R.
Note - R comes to -1.23 Angstrom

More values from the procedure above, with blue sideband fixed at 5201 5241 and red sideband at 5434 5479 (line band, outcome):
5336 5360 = -2.2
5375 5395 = -3.5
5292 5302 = -0.9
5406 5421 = -1.8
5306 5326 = -2.3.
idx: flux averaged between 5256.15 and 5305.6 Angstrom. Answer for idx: 25.9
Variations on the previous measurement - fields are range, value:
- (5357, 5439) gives 31.5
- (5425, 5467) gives 30.1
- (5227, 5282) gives 25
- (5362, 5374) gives 29.7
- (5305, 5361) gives 28.2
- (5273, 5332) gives 27.6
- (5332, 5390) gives 29.9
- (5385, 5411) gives 31.1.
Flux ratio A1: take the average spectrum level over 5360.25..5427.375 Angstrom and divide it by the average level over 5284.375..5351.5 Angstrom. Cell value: 1.1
